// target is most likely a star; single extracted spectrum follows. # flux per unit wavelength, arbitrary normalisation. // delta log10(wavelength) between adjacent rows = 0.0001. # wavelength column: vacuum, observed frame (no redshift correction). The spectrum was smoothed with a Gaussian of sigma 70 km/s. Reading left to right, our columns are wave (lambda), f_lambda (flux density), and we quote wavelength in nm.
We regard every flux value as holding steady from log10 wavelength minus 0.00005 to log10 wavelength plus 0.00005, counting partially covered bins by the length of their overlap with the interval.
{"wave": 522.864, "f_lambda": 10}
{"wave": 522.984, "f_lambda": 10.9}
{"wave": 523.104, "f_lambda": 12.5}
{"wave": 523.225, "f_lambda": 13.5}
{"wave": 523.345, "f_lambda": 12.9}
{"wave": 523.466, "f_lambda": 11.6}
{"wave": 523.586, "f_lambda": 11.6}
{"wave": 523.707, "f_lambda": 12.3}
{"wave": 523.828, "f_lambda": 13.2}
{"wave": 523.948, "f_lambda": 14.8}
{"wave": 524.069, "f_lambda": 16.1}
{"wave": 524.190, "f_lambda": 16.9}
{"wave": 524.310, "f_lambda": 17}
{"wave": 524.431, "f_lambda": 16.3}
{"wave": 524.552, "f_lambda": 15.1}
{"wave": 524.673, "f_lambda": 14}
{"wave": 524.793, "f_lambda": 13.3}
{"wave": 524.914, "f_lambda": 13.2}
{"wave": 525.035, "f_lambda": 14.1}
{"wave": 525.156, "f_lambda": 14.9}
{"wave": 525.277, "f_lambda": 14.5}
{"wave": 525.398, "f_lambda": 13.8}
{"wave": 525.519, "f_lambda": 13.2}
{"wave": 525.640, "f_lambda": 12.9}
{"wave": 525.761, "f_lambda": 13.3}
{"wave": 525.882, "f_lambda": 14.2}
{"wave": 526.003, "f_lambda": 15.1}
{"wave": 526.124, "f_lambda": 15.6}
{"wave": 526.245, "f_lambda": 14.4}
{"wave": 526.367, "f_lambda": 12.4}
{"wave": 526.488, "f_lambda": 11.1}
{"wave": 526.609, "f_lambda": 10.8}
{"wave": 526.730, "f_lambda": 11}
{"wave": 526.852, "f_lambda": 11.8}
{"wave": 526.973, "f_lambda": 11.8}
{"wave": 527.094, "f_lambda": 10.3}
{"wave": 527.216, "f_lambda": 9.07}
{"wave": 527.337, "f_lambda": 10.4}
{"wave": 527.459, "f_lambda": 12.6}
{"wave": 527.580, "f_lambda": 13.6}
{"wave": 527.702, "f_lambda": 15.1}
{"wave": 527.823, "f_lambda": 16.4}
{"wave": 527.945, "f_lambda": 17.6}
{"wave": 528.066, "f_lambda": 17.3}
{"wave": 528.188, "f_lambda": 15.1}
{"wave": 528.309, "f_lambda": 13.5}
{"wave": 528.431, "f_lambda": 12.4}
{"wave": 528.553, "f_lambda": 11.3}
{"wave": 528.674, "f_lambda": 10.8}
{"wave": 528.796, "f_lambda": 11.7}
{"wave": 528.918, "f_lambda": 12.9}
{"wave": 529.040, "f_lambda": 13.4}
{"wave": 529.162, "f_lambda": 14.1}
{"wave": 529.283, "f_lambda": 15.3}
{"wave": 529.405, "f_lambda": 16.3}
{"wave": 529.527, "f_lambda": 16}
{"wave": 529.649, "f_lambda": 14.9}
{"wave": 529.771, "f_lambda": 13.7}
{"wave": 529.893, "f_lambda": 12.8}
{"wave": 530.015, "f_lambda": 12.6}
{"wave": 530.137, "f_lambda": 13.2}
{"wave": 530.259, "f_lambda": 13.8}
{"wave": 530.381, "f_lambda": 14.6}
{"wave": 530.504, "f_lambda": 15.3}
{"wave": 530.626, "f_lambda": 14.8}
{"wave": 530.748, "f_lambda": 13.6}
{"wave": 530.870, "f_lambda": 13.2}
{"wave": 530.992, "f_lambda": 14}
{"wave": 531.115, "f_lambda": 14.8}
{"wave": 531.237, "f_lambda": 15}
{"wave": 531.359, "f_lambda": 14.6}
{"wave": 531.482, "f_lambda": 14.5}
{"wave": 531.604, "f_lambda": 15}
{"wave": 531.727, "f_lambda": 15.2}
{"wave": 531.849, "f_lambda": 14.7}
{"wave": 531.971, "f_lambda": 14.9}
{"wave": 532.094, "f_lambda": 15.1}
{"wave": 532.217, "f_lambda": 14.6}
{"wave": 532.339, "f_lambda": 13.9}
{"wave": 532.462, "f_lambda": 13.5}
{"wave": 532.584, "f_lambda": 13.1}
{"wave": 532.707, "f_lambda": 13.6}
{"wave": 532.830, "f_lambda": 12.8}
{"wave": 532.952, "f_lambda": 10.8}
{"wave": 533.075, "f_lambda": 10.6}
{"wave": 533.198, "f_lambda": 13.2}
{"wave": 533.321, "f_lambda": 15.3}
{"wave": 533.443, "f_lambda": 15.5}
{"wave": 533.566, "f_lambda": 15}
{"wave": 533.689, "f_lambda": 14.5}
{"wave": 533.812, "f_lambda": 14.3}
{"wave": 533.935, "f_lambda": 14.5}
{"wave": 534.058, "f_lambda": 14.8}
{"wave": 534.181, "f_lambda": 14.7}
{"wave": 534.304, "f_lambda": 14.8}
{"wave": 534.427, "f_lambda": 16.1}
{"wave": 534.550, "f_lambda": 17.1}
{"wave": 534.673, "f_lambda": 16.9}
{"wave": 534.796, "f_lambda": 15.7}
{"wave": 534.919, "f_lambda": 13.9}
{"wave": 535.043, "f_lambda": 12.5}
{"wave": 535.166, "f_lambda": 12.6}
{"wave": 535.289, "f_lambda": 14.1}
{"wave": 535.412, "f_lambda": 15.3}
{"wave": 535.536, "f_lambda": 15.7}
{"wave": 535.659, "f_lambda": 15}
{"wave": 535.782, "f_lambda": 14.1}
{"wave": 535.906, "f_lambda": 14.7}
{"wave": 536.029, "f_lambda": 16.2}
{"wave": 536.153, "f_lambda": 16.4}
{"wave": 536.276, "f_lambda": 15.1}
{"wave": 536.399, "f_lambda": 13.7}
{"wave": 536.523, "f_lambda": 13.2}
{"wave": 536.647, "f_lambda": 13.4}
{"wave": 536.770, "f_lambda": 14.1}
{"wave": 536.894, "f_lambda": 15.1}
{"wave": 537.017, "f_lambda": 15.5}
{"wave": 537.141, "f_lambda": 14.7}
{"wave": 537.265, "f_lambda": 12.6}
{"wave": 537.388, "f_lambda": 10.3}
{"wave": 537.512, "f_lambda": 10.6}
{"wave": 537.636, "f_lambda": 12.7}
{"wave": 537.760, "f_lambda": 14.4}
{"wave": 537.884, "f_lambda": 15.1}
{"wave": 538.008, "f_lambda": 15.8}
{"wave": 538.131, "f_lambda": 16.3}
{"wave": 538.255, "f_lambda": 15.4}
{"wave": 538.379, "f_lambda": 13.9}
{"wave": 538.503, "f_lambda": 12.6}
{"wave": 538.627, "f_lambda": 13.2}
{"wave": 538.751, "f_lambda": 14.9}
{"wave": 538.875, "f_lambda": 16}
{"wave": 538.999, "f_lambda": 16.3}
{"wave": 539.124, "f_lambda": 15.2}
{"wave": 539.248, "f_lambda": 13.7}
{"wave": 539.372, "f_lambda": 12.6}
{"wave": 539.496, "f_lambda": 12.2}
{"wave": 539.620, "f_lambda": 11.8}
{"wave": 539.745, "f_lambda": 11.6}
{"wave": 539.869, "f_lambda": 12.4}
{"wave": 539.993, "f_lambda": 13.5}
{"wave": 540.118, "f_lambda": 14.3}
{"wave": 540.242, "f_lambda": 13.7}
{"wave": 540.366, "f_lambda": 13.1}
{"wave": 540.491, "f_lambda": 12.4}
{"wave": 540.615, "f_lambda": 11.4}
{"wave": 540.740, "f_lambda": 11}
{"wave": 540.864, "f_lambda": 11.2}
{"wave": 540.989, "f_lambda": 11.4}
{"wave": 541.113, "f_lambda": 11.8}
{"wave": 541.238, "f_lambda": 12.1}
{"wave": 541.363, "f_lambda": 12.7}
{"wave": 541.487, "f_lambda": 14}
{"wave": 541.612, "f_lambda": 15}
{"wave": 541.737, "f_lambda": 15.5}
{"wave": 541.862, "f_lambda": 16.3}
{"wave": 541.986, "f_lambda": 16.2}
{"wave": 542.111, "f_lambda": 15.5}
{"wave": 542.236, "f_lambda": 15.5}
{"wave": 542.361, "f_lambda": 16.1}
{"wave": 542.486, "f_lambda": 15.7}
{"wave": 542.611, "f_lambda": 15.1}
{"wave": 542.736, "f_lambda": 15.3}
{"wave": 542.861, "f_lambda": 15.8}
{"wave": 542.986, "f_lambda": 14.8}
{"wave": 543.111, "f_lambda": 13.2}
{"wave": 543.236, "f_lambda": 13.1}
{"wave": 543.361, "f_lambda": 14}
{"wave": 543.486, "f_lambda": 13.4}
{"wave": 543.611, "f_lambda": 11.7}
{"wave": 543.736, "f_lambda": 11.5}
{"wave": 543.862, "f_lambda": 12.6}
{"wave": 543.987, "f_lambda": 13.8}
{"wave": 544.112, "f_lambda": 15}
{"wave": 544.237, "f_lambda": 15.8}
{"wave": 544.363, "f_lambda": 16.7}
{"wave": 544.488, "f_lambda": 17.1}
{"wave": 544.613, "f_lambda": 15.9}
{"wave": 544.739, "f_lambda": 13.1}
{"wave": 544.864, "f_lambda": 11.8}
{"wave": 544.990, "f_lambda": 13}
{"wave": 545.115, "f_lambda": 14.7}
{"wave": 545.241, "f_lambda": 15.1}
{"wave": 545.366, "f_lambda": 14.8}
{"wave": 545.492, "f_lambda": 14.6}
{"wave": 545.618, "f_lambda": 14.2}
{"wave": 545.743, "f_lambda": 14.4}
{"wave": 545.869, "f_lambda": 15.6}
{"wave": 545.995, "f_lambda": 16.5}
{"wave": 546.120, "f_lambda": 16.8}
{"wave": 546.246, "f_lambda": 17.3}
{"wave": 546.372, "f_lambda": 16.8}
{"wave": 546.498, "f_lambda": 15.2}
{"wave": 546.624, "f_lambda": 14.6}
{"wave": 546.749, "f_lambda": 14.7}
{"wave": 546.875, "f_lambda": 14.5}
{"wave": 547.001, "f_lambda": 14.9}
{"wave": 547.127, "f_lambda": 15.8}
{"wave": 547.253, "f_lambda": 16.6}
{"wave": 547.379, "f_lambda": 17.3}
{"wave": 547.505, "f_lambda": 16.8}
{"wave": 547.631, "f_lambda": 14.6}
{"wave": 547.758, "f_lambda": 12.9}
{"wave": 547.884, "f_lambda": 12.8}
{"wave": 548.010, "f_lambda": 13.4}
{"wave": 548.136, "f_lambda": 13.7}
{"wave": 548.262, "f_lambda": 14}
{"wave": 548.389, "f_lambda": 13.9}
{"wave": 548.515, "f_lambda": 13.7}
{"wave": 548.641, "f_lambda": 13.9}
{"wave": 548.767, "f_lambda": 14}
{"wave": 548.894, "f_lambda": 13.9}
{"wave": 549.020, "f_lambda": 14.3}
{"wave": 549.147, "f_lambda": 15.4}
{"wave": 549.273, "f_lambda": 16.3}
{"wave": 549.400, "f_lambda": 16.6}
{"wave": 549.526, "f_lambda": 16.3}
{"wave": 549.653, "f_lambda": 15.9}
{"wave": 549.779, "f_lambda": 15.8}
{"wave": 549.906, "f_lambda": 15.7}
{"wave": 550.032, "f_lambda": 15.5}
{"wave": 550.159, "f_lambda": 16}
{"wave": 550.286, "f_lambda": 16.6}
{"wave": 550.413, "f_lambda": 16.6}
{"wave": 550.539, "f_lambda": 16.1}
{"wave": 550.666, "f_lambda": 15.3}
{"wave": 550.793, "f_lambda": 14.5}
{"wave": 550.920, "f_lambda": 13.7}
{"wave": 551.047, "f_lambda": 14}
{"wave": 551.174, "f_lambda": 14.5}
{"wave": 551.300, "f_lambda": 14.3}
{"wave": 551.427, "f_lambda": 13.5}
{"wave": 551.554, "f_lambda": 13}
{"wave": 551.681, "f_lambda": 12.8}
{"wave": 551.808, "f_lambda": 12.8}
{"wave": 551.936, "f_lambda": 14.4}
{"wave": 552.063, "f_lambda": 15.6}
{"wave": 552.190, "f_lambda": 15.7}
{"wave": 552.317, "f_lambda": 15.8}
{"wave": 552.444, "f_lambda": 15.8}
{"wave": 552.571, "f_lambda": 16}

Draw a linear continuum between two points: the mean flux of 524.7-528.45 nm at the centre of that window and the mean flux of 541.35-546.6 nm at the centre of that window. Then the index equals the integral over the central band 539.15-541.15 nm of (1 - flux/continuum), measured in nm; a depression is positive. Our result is 0.28 nm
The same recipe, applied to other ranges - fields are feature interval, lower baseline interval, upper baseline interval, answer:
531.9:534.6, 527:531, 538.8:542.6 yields -0.104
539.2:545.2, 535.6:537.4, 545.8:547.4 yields 0.576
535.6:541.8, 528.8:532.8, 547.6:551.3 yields 0.343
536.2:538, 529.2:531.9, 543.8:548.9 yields 0.111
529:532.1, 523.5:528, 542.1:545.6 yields -0.138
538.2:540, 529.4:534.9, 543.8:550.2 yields 0.120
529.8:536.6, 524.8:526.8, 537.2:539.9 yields -0.411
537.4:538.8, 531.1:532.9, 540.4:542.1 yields -0.035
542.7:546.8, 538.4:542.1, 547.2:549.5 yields -0.145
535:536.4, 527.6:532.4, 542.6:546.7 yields -0.024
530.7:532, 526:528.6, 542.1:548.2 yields -0.099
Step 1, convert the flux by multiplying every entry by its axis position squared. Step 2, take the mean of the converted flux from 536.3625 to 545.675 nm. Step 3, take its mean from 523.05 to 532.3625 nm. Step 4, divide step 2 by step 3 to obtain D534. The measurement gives 1.06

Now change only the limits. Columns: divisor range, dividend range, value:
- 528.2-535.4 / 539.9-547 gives 1.06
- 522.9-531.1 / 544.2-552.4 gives 1.19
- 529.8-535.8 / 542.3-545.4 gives 1.05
